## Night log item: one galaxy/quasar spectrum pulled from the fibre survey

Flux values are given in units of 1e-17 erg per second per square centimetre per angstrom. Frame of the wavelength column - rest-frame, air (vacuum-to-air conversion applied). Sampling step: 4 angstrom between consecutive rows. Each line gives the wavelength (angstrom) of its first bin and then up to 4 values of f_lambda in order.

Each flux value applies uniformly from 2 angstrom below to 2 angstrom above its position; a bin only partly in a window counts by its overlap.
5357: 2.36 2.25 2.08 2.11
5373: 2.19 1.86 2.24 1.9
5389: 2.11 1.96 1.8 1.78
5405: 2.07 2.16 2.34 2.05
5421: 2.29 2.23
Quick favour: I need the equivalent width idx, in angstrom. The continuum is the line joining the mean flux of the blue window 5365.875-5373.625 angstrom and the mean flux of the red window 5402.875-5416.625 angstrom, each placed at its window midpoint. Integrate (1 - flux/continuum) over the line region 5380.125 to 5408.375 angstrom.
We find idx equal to 2.32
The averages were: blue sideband 2.13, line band 1.98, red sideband 2.17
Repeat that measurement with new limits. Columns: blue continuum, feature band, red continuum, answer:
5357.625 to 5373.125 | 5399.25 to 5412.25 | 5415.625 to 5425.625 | 0.9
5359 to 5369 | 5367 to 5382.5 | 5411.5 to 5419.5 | 0.5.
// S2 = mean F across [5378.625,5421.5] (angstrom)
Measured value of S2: 2.05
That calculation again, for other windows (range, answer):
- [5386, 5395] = 2.02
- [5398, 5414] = 2.05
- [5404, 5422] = 2.18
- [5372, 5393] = 2.04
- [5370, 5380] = 2.05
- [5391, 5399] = 1.88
